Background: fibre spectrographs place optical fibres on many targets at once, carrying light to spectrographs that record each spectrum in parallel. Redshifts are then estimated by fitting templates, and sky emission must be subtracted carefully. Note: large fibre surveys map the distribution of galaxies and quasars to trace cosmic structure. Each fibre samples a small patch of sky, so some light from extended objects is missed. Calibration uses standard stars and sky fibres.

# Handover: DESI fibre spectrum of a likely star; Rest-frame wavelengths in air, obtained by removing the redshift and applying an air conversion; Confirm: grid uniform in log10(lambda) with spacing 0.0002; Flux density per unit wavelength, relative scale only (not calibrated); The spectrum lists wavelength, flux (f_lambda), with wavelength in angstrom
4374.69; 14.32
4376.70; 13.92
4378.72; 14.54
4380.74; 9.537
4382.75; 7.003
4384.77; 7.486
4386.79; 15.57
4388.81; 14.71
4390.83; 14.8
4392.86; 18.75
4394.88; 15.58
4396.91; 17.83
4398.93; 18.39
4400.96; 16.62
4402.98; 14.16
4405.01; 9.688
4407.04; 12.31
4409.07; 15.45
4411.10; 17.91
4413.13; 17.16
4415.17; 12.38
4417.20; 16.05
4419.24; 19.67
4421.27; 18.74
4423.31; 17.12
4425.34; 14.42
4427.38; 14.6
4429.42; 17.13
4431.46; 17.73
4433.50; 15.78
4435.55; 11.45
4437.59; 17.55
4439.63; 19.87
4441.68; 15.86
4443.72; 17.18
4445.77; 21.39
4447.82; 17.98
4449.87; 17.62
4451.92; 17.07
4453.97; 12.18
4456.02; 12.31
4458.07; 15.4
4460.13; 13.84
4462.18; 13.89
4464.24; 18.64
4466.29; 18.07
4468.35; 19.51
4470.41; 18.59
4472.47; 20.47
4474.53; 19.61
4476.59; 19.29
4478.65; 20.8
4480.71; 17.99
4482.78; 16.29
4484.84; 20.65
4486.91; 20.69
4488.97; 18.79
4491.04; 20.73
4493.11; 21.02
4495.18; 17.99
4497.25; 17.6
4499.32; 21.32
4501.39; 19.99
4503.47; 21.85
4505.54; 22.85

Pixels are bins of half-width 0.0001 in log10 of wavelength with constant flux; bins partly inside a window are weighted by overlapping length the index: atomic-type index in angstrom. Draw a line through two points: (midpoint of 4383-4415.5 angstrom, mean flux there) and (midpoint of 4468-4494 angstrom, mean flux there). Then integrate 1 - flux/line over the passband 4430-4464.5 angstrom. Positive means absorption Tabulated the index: 2.7 angstrom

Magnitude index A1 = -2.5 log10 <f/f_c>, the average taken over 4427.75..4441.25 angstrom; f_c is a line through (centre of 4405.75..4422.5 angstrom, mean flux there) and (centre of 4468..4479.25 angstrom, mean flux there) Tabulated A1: 0.06 mag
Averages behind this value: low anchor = 16.1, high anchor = 19.7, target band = 16.5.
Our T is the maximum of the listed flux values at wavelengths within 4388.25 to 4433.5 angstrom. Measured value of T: 19.67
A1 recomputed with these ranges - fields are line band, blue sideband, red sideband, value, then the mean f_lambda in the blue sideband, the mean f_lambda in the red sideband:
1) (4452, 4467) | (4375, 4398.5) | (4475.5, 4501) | 0.19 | 13.8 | 19.5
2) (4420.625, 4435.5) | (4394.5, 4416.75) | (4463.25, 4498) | 0.02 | 15.2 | 19.2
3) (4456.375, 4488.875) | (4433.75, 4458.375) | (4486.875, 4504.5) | 0.01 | 16.3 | 20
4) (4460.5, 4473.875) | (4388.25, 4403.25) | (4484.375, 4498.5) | 0.05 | 16.5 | 19.6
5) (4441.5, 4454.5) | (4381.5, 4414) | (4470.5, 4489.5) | 0.01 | 14.5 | 19.4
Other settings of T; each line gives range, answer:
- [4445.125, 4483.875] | 21.39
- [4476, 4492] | 20.8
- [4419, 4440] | 19.87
